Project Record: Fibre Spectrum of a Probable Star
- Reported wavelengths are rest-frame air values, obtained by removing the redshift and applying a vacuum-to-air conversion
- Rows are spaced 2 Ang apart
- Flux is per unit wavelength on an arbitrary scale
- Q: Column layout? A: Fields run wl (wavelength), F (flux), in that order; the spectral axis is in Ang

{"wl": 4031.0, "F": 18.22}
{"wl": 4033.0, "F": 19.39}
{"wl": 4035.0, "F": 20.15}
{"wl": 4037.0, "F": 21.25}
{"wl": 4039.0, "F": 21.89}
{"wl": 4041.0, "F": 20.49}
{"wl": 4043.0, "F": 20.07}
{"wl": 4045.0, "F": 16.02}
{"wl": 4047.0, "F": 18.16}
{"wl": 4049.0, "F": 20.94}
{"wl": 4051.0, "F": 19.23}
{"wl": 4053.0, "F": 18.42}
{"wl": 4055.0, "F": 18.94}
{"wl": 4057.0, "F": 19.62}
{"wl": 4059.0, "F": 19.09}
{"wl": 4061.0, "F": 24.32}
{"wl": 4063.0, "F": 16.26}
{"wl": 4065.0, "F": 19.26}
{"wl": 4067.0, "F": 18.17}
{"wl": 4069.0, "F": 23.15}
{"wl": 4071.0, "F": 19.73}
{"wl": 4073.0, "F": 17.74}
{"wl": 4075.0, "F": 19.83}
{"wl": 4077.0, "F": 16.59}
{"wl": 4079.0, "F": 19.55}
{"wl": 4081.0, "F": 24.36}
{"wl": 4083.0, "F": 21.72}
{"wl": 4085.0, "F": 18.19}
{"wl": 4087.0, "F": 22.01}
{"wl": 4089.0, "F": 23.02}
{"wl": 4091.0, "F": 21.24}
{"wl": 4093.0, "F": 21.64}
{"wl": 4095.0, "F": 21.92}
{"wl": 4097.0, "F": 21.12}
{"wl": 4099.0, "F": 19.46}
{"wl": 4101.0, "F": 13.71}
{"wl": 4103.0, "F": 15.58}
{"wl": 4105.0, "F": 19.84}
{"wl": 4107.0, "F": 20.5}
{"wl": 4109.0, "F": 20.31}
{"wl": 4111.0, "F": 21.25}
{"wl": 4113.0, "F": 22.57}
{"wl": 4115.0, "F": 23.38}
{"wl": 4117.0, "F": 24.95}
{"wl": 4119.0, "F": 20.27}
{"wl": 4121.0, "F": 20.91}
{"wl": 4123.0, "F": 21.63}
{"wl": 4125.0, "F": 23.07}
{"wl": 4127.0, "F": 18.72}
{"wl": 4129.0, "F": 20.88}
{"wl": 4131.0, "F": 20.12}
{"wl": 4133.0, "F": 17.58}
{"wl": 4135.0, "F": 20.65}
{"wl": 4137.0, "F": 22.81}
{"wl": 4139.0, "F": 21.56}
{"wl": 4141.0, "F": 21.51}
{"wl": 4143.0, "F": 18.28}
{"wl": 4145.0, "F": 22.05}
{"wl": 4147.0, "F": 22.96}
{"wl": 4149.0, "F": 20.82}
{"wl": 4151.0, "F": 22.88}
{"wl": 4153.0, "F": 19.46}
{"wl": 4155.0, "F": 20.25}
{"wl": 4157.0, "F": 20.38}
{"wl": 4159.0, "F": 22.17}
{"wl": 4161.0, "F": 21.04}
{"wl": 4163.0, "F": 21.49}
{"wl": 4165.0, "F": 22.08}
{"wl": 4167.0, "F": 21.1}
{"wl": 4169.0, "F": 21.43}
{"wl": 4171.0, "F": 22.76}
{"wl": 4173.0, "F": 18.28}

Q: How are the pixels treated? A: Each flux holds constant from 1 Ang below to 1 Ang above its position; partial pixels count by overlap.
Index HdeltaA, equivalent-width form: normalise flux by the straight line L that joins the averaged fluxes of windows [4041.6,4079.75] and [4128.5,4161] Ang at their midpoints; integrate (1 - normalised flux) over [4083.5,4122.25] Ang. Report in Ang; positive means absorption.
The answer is -1.11 Ang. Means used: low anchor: 19.2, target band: 20.6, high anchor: 20.9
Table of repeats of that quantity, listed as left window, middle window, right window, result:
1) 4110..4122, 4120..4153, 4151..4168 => 1.1 Ang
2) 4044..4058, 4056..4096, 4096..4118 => -1.9 Ang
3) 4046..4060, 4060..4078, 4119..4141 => 0.1 Ang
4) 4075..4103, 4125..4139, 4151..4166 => 0.2 Ang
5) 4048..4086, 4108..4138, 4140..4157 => -1.0 Ang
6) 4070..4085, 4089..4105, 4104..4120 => 1.0 Ang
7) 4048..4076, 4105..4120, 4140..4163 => -1.0 Ang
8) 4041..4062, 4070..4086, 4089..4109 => -0.1 Ang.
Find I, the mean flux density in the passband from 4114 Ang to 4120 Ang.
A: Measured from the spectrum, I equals 22.9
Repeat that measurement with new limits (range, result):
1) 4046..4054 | 19.2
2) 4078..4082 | 22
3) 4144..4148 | 22.5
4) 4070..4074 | 18.7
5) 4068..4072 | 21.4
